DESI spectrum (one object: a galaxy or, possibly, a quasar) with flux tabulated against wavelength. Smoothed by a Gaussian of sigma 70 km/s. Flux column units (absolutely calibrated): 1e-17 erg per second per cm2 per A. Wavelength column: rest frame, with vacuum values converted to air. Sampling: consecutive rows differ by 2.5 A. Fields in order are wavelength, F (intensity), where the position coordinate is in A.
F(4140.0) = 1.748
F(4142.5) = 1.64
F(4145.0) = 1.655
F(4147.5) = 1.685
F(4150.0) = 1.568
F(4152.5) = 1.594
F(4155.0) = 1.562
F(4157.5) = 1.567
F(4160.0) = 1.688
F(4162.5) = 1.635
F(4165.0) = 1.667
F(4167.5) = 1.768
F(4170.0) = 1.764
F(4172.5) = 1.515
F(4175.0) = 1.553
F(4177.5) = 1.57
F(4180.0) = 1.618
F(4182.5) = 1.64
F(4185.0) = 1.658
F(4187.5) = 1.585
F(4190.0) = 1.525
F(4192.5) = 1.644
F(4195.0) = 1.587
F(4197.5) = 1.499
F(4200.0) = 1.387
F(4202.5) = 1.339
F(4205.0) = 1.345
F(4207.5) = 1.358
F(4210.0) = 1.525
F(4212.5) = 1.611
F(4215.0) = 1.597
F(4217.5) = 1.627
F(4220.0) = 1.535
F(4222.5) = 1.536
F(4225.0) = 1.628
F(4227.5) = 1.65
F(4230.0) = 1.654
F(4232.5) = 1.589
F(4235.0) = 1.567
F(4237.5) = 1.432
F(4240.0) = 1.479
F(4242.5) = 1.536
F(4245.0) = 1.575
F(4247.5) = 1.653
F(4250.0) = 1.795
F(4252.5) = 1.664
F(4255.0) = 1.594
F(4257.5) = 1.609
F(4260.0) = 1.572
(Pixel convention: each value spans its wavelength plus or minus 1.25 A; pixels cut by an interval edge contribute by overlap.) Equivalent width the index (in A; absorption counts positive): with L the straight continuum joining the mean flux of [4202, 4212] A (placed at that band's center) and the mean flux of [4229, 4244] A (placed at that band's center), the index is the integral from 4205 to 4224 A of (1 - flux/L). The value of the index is -1.1 A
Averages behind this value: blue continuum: 1.41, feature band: 1.53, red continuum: 1.54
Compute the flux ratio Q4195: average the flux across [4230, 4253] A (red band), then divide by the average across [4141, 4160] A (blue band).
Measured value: 0.98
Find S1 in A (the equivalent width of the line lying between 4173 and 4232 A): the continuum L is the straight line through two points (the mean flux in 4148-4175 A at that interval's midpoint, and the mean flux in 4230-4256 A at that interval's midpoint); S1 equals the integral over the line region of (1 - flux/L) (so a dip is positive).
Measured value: 2.2 A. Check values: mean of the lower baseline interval 1.63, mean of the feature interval 1.55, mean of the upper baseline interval 1.59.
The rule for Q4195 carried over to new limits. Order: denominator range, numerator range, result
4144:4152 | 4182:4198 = 0.98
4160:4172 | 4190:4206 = 0.87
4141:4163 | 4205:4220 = 0.94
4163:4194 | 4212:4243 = 0.97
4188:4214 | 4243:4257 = 1.11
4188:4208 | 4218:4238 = 1.08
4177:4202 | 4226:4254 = 1.02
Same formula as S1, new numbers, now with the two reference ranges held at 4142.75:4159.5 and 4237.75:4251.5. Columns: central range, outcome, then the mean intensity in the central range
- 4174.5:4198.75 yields 0.2 A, 1.59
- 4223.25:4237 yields -0.1 A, 1.6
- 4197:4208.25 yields 1.6 A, 1.38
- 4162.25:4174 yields -0.5 A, 1.67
